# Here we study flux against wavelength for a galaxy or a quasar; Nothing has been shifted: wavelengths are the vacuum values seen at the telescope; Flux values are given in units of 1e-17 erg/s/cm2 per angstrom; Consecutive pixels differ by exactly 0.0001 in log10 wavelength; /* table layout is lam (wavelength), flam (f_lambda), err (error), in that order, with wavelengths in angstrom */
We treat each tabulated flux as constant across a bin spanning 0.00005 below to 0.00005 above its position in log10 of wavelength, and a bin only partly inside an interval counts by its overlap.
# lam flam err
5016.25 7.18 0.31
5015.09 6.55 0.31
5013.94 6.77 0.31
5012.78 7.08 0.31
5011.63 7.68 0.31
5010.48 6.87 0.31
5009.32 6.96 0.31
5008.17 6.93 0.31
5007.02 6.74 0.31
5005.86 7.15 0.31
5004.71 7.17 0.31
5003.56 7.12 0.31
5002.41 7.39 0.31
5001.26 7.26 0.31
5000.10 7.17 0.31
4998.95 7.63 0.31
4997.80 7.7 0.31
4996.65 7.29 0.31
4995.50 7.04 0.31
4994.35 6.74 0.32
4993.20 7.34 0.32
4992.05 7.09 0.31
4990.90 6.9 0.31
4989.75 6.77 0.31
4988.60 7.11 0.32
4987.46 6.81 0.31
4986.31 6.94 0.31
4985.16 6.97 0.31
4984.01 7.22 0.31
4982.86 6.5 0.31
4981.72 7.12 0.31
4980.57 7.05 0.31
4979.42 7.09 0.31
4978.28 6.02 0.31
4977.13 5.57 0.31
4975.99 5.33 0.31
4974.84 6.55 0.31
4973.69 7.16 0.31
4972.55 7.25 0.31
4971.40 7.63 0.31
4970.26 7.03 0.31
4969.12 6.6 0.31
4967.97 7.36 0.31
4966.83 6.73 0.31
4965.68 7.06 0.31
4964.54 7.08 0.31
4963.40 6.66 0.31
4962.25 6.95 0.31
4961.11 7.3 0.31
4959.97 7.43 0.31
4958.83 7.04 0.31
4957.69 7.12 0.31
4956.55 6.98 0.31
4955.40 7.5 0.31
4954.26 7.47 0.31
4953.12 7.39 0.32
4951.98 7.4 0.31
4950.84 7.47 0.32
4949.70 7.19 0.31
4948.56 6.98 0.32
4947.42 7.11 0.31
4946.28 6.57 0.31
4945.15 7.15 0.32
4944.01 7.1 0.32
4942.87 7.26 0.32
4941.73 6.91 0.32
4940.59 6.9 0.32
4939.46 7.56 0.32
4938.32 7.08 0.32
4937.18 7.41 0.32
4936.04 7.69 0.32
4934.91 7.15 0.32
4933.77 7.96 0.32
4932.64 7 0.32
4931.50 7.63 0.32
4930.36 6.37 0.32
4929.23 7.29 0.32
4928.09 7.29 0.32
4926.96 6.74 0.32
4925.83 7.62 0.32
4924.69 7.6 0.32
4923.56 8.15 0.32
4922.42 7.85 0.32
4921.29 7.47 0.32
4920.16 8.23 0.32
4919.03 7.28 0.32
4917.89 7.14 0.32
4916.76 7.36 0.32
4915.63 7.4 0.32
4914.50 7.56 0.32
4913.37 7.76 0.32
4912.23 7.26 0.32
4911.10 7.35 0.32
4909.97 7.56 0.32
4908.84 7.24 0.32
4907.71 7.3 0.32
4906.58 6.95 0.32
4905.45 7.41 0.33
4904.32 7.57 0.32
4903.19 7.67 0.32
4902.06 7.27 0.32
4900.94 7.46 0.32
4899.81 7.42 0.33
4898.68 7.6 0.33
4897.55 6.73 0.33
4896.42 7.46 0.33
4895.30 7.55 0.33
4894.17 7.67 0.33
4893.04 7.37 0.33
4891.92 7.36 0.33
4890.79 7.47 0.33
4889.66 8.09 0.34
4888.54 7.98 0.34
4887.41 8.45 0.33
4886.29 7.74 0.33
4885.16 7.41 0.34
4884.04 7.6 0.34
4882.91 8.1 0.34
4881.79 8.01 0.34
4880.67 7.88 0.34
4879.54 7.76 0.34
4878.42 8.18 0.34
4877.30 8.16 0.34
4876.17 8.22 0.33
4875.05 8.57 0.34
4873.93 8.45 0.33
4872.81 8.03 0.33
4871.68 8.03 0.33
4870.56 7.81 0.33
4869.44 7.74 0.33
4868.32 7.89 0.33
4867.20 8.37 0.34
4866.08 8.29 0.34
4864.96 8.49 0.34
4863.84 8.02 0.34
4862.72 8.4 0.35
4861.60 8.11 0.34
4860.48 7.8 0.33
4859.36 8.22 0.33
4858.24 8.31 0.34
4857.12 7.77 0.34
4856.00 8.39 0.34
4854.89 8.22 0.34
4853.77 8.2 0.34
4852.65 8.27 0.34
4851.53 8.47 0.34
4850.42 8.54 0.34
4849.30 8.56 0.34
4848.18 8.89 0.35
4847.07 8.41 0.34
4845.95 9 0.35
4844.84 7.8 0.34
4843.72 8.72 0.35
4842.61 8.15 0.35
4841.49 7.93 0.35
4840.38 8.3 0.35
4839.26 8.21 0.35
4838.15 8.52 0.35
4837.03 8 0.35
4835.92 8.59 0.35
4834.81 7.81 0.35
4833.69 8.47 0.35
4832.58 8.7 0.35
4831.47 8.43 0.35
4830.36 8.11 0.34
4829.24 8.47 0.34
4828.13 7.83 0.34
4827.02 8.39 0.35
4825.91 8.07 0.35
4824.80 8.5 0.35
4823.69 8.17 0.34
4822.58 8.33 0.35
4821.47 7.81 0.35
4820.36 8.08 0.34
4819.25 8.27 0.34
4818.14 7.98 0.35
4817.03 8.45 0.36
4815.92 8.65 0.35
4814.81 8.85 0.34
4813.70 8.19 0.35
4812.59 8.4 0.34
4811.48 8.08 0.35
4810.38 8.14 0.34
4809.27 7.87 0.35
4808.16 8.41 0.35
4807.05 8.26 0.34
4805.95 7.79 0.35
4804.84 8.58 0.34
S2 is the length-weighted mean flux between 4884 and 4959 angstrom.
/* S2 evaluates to 7.39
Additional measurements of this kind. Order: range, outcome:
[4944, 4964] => 7.16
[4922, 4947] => 7.28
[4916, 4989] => 7.12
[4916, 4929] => 7.51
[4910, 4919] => 7.4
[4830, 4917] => 7.95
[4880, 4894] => 7.78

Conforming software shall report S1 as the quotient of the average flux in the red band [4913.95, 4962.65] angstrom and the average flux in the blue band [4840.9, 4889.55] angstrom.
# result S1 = 0.89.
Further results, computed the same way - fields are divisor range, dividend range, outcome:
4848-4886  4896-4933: 0.91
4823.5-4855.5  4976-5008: 0.84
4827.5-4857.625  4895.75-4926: 0.90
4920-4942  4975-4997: 0.92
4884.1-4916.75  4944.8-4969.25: 0.95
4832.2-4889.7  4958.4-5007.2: 0.85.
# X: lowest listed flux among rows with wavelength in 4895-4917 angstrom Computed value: 6.73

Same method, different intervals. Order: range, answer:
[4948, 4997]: 5.33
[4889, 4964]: 6.37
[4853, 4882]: 7.74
